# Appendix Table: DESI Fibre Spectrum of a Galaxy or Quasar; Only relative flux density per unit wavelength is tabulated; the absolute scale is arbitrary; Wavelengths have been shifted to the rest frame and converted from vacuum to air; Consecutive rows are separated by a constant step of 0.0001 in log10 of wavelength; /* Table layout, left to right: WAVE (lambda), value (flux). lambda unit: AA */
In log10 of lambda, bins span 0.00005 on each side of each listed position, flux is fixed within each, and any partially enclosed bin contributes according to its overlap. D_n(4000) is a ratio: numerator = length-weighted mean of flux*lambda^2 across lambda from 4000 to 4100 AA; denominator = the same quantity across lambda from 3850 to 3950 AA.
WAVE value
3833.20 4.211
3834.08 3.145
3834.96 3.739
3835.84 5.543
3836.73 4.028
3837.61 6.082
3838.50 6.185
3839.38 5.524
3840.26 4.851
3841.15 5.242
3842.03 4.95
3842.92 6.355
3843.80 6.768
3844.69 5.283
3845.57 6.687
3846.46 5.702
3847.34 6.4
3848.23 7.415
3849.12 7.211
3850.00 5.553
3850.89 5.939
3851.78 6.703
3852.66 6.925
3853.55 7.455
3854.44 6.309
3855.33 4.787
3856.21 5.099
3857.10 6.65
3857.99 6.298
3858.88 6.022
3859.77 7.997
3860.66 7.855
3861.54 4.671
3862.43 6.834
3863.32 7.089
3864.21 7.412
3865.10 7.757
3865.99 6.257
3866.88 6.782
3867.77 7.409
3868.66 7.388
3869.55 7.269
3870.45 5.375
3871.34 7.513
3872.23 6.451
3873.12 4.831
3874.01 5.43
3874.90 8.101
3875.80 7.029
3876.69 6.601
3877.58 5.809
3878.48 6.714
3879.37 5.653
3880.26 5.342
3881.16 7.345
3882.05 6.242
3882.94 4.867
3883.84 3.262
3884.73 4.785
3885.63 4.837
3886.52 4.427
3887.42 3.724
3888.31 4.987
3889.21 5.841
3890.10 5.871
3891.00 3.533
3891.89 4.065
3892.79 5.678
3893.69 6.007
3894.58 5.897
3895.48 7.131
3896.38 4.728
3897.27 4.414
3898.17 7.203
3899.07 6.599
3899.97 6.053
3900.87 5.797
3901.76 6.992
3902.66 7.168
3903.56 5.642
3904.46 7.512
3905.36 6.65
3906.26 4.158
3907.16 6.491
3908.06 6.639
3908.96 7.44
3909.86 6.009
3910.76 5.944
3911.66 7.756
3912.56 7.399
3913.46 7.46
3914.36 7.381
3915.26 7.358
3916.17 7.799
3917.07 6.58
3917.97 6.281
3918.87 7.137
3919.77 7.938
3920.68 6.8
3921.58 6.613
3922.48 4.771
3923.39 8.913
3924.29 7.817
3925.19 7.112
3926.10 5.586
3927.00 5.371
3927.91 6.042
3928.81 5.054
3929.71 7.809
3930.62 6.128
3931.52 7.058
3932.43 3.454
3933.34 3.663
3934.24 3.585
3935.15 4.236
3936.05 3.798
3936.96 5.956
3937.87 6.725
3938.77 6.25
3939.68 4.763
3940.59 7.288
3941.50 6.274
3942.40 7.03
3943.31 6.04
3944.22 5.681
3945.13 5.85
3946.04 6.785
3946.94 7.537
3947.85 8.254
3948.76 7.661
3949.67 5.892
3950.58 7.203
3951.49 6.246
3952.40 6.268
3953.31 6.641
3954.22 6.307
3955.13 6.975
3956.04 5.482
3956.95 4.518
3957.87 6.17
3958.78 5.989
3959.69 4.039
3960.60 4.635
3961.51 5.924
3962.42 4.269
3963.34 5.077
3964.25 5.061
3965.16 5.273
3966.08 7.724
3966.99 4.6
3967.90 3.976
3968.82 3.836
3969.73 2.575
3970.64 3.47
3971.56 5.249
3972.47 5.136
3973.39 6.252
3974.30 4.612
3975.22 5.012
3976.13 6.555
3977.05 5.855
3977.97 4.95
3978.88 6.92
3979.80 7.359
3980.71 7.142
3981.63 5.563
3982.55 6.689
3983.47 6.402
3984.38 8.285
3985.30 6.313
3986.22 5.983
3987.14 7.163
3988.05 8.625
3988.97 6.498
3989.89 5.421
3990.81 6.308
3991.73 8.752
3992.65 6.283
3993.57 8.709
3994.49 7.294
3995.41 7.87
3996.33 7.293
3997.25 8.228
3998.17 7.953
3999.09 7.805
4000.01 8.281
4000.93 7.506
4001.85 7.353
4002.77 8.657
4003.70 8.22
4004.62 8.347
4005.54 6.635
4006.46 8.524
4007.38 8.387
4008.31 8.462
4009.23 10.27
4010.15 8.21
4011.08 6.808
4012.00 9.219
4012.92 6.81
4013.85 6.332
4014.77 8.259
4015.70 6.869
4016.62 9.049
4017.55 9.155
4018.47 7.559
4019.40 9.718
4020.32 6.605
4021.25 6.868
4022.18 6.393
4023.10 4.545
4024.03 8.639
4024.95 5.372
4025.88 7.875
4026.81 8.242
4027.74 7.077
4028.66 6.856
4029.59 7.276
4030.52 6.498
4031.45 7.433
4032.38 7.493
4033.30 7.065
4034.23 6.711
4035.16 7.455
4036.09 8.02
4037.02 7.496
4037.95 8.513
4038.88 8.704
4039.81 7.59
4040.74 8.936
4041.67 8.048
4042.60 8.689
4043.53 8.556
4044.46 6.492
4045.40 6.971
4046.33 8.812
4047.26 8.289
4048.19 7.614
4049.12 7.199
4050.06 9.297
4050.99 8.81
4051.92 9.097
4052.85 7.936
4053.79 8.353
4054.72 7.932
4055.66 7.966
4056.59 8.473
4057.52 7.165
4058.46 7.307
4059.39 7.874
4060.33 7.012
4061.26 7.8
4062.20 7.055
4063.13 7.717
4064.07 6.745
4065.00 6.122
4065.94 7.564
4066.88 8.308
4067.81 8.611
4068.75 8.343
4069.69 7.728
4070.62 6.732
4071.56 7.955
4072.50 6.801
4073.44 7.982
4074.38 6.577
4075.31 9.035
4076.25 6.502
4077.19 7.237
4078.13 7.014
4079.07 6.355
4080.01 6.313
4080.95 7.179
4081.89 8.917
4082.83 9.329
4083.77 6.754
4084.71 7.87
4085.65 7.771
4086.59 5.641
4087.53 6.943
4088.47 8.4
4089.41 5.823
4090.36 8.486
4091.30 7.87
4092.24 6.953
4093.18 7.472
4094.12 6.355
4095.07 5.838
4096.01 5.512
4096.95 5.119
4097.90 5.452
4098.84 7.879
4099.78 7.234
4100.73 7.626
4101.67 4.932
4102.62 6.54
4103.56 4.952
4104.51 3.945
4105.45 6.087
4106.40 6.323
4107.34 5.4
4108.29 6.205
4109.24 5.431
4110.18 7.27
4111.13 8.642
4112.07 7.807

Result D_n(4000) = 1.3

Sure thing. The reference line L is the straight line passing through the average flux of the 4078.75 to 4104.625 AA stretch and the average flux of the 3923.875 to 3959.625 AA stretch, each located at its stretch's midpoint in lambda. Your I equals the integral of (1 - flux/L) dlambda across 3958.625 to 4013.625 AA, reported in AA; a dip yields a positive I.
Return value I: -2.9 AA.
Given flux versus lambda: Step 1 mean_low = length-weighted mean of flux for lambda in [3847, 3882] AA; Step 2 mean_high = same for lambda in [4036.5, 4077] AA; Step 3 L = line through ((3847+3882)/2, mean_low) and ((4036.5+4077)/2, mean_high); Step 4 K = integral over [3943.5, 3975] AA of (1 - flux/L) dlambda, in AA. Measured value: 6.8 AA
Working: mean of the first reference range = 6.55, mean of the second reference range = 7.83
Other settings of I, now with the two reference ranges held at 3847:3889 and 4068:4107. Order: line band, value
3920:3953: 1.4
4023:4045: -2.5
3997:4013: -3.5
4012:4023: -1.4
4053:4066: -1.3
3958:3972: 3.7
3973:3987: 0.6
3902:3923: -1.2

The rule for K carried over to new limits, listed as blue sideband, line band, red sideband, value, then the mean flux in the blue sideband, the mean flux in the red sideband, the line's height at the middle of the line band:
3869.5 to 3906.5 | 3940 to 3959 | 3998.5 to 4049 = 0.5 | 5.79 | 7.73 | 6.67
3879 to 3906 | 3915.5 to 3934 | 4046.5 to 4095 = -1.3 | 5.6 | 7.57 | 5.96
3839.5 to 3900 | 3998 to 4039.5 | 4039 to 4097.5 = -3.0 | 6.05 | 7.54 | 7.17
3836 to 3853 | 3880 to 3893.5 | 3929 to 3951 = 2.2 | 5.98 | 6.03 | 6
